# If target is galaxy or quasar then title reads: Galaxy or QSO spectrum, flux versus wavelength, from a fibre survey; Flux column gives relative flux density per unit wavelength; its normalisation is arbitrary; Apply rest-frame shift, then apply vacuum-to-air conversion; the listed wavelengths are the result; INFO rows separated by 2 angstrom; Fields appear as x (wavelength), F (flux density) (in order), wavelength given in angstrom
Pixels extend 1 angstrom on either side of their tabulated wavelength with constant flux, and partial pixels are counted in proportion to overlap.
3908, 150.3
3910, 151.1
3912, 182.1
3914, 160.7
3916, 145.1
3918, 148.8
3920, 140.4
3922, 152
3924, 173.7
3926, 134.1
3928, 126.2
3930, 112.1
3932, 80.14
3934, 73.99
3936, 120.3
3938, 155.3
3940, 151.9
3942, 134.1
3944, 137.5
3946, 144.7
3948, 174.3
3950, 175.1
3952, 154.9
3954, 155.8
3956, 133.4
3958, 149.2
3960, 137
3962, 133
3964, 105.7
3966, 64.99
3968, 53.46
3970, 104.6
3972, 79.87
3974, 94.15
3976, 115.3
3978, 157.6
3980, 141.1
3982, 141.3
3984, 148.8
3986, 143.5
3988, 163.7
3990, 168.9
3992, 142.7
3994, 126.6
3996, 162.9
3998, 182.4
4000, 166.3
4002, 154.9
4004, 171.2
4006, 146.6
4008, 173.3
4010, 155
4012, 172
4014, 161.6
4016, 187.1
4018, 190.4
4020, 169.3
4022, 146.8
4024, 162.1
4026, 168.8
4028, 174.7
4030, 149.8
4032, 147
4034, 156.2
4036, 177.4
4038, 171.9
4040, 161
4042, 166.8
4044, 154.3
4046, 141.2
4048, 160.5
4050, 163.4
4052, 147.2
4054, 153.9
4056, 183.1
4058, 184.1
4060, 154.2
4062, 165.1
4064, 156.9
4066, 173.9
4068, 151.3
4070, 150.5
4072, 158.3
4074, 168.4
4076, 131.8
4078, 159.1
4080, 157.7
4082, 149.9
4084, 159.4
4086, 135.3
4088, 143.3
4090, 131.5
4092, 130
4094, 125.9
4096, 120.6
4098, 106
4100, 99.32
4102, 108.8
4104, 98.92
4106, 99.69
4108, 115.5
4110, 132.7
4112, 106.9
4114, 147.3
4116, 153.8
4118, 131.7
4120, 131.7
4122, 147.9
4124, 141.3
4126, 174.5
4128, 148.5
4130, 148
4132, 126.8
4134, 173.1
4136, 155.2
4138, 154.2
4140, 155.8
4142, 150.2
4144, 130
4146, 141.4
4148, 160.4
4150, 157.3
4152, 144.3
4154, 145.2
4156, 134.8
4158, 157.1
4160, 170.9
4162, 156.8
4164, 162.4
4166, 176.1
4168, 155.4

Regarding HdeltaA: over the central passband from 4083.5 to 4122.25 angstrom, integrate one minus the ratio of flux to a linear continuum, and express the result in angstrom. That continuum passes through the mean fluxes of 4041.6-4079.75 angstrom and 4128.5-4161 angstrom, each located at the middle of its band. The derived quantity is 7.30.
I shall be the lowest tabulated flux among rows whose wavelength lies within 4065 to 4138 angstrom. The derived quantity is 98.92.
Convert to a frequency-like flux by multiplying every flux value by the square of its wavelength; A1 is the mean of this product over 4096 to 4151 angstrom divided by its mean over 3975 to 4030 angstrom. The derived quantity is 0.91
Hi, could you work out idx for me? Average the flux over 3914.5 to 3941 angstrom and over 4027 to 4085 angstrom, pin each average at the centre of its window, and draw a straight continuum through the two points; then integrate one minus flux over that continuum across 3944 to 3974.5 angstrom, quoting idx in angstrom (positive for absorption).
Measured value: 3.01 angstrom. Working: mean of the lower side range 132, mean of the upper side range 160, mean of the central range 125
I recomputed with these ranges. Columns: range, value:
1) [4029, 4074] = 141.2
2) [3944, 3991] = 53.46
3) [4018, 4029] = 146.8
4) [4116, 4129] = 131.7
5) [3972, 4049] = 79.87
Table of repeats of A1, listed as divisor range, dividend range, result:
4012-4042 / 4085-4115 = 0.75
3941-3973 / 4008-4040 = 1.35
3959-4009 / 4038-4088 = 1.21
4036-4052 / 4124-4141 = 1.00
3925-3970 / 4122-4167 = 1.33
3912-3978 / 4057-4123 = 1.15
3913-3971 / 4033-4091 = 1.27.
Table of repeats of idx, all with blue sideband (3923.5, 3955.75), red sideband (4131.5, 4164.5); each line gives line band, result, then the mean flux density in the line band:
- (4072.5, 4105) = 3.13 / 133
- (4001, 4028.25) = -4.61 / 166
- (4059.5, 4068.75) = -0.95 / 161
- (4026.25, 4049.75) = -2.69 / 160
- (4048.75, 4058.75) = -1.42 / 166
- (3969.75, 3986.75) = 1.71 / 126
